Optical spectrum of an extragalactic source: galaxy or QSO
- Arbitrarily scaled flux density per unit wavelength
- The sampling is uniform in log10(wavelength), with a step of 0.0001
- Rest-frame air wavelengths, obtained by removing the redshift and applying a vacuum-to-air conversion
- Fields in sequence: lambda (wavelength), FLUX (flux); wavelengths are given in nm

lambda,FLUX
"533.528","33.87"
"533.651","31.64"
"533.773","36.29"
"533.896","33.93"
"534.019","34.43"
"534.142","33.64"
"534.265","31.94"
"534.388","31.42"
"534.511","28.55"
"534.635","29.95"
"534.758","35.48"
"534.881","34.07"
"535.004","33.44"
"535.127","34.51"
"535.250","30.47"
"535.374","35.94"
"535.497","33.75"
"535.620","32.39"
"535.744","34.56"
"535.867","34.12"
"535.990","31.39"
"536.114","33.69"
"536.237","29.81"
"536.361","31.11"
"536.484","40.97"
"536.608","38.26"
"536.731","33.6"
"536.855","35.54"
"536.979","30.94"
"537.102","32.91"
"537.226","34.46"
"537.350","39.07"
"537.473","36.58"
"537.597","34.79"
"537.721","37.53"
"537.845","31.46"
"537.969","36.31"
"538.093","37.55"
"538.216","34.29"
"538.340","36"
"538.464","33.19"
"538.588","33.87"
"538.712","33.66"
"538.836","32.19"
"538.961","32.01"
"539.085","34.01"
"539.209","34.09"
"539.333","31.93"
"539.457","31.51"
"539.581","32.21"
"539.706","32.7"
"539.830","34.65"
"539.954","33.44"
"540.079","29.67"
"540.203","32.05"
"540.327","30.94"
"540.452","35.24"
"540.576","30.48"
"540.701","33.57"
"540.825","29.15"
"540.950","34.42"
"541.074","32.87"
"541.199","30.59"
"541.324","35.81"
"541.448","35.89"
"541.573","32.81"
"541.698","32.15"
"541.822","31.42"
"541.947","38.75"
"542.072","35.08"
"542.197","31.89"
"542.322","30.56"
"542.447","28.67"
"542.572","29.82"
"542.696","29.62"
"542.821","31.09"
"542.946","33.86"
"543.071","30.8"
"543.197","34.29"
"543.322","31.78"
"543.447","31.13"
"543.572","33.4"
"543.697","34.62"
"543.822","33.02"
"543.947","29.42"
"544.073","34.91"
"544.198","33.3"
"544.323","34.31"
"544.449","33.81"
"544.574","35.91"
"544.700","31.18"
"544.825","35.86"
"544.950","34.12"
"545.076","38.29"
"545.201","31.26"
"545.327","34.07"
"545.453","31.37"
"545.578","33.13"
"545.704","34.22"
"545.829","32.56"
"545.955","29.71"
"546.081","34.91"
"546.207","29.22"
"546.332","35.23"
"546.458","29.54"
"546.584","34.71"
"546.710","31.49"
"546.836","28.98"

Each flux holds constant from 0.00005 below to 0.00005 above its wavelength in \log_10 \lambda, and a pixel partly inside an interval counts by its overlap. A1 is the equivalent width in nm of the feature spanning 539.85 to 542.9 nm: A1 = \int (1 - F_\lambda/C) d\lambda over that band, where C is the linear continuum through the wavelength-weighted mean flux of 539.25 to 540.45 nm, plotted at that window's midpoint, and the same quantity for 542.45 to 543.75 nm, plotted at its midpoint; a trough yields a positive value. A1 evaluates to -0.02 nm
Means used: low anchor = 32.3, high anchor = 31.9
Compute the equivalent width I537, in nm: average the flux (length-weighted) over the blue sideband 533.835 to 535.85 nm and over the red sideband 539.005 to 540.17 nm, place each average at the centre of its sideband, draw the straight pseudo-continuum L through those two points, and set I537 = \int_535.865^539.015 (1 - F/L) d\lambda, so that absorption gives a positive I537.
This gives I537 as -0.15 nm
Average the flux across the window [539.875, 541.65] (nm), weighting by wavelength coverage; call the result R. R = 32.6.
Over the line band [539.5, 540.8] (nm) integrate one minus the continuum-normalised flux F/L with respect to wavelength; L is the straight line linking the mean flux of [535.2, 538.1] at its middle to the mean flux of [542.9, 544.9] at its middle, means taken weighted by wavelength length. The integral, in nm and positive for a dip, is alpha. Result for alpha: 0.056 nm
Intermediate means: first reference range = 34.4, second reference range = 33.2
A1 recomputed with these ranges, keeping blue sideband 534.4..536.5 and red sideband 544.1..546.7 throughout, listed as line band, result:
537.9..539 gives -0.04 nm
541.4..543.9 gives 0.06 nm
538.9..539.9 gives 0.01 nm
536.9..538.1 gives -0.07 nm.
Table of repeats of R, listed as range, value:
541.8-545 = 32.8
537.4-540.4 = 33.6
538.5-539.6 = 32.9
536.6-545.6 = 33.3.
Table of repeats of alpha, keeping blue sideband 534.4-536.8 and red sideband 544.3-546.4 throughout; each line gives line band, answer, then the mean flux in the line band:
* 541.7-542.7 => 0.04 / 32.1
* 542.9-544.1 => 0.03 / 32.6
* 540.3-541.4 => 0.03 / 32.7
